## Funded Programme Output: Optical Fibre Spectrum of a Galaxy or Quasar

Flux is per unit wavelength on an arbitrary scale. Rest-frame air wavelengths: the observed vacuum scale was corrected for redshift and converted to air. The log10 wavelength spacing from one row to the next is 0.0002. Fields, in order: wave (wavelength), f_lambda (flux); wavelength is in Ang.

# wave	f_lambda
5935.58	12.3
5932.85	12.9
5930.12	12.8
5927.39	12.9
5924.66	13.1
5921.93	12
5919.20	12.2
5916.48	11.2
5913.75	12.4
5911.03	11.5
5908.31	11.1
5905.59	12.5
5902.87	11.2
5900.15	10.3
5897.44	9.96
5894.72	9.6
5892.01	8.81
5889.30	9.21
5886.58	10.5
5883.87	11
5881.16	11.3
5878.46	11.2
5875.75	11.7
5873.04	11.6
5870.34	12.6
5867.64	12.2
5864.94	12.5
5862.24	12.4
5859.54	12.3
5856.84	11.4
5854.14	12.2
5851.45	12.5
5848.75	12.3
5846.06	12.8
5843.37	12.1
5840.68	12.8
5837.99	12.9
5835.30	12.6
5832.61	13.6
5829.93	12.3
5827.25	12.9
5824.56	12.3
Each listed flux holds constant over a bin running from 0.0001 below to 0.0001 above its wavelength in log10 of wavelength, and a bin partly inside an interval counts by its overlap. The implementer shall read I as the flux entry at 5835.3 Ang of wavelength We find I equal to 12.6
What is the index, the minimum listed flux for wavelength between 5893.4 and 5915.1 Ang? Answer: 9.6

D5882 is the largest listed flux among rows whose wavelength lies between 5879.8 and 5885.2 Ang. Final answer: 11.3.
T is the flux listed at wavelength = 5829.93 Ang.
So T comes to 12.3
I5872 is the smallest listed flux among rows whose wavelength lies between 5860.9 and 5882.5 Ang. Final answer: 11.2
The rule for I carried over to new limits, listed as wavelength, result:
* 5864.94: 12.5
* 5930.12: 12.8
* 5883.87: 11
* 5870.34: 12.6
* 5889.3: 9.21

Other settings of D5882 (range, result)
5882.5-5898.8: 11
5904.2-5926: 13.1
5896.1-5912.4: 12.5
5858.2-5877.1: 12.6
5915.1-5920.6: 12.2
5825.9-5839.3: 13.6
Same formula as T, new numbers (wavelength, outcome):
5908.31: 11.1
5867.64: 12.2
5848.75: 12.3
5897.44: 9.96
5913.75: 12.4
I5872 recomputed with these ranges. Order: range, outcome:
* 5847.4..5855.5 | 12.2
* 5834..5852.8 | 12.1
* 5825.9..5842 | 12.3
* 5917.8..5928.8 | 12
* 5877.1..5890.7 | 9.21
